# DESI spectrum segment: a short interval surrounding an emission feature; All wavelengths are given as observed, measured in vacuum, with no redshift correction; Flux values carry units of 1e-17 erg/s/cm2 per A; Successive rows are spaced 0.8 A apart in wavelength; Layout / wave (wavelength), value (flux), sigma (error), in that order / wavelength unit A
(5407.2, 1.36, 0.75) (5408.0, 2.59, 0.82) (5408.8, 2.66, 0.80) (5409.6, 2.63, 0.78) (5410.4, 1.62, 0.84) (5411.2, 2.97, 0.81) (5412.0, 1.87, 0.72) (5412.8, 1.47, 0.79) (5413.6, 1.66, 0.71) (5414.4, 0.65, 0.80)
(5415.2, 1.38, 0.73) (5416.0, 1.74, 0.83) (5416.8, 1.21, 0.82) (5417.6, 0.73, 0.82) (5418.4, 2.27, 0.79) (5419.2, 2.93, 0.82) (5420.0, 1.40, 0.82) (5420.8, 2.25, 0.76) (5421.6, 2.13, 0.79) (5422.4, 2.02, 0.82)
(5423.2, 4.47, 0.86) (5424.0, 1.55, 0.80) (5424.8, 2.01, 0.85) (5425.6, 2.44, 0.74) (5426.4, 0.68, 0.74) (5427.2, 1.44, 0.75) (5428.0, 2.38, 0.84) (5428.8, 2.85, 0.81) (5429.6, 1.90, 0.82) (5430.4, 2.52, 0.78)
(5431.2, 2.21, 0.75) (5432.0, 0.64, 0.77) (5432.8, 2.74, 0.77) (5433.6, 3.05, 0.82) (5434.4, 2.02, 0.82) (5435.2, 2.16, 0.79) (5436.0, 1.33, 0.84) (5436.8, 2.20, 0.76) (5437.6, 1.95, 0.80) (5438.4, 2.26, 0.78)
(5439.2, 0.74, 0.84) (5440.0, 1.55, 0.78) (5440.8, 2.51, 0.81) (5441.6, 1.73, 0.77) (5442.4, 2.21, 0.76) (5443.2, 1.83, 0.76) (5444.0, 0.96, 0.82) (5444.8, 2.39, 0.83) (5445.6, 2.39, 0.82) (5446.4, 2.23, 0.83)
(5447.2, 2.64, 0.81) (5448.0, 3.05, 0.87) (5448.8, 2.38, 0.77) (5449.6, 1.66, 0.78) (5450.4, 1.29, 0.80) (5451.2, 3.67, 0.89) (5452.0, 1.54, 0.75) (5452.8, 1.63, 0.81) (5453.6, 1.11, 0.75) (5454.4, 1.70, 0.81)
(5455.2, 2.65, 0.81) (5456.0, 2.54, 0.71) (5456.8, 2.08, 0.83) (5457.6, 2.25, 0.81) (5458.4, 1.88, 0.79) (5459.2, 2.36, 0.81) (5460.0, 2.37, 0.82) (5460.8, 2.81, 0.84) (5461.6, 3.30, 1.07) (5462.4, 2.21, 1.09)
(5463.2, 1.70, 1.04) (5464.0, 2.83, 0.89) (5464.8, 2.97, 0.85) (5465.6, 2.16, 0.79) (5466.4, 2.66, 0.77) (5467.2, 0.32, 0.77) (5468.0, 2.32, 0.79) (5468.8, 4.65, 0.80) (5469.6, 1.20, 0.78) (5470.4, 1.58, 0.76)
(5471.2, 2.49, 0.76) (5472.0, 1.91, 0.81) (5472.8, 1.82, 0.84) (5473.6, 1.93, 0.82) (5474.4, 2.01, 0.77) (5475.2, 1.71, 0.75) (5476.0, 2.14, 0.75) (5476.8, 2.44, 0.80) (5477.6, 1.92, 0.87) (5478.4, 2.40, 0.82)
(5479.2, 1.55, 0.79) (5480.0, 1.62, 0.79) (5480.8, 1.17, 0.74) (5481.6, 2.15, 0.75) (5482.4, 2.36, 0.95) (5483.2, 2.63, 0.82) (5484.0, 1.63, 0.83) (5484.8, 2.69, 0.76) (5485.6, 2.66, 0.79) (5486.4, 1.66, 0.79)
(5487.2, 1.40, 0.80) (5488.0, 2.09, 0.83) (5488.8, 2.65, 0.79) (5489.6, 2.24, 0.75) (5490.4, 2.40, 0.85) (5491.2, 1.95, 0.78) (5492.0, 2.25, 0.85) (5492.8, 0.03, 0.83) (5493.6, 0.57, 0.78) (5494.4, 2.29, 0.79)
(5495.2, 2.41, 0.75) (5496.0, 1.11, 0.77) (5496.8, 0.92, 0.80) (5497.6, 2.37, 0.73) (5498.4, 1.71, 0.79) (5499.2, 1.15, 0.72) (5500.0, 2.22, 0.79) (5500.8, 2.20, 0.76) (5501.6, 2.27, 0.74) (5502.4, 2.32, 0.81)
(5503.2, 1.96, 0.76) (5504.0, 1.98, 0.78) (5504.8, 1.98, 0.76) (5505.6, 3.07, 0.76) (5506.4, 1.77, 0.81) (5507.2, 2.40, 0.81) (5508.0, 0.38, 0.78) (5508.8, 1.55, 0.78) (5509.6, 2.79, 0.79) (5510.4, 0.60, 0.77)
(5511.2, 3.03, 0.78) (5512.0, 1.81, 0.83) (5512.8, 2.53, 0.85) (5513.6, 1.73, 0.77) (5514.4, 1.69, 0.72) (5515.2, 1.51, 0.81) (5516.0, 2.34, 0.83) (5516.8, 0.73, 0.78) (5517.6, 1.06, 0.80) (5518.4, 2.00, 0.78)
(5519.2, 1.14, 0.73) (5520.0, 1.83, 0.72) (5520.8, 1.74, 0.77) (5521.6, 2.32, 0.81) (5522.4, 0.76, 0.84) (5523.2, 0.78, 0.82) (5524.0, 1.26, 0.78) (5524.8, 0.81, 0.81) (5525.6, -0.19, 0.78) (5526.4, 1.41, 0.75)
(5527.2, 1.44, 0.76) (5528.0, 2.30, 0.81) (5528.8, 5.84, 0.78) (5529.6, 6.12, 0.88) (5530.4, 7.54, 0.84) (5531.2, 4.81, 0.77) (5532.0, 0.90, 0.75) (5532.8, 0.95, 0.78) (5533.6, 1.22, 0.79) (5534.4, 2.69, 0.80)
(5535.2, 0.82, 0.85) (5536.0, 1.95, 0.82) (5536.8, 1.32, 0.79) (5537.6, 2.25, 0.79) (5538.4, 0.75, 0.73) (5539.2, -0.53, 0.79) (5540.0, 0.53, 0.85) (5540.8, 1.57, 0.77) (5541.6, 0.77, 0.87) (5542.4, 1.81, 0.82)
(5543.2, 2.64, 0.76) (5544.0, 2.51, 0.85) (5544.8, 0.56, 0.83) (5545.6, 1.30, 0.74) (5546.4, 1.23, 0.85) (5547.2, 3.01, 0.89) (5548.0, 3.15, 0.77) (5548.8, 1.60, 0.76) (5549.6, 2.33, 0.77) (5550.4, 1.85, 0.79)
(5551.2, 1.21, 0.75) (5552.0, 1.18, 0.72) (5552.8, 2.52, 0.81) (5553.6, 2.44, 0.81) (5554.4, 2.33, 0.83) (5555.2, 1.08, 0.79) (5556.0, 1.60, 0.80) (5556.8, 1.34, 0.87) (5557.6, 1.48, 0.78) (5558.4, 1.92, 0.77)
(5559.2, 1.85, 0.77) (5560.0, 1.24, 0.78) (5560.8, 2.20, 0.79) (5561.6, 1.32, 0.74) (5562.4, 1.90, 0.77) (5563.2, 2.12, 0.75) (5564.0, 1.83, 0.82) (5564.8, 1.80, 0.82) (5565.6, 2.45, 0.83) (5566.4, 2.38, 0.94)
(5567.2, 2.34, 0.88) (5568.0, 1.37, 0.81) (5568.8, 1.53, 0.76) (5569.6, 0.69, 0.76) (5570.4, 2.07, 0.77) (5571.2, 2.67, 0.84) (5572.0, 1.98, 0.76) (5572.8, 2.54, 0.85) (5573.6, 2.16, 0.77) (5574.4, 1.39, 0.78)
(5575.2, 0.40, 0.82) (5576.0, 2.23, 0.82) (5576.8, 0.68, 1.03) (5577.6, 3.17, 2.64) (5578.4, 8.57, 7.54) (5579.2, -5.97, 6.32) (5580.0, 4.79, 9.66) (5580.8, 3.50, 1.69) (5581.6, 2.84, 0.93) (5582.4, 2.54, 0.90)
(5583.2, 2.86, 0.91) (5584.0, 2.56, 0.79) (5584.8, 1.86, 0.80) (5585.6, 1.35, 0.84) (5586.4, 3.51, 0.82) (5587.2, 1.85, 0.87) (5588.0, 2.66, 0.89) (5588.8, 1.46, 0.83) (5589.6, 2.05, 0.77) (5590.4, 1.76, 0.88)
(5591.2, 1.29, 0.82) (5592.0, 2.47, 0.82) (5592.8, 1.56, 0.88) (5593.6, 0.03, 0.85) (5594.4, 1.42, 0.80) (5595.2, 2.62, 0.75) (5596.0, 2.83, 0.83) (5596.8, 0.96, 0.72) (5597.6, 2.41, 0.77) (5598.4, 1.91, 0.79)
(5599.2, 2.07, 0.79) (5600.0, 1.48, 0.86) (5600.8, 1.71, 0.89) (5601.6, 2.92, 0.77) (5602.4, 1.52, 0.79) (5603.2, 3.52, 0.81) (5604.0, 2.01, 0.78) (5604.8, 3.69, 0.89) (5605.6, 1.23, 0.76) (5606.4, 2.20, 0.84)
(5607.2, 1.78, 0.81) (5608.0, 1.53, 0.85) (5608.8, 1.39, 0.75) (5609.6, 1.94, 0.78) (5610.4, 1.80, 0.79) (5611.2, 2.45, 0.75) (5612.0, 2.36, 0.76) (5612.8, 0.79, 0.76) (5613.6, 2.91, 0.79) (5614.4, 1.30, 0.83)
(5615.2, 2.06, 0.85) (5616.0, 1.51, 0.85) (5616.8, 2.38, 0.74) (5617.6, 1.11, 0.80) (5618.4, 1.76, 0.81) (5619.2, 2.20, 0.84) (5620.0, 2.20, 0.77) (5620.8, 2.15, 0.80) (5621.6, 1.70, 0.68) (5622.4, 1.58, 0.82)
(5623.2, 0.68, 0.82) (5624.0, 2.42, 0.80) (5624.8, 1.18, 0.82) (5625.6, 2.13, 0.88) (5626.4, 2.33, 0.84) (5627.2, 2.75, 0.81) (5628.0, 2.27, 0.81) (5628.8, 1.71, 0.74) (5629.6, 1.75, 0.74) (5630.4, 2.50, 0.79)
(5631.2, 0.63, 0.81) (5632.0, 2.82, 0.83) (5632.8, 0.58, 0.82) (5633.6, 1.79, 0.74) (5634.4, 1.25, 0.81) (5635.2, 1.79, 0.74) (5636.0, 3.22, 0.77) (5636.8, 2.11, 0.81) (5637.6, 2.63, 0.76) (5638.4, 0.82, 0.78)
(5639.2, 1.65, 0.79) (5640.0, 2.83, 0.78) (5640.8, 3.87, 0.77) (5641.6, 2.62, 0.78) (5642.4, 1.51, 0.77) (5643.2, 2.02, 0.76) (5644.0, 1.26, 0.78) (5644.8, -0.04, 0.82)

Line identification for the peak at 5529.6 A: H-beta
